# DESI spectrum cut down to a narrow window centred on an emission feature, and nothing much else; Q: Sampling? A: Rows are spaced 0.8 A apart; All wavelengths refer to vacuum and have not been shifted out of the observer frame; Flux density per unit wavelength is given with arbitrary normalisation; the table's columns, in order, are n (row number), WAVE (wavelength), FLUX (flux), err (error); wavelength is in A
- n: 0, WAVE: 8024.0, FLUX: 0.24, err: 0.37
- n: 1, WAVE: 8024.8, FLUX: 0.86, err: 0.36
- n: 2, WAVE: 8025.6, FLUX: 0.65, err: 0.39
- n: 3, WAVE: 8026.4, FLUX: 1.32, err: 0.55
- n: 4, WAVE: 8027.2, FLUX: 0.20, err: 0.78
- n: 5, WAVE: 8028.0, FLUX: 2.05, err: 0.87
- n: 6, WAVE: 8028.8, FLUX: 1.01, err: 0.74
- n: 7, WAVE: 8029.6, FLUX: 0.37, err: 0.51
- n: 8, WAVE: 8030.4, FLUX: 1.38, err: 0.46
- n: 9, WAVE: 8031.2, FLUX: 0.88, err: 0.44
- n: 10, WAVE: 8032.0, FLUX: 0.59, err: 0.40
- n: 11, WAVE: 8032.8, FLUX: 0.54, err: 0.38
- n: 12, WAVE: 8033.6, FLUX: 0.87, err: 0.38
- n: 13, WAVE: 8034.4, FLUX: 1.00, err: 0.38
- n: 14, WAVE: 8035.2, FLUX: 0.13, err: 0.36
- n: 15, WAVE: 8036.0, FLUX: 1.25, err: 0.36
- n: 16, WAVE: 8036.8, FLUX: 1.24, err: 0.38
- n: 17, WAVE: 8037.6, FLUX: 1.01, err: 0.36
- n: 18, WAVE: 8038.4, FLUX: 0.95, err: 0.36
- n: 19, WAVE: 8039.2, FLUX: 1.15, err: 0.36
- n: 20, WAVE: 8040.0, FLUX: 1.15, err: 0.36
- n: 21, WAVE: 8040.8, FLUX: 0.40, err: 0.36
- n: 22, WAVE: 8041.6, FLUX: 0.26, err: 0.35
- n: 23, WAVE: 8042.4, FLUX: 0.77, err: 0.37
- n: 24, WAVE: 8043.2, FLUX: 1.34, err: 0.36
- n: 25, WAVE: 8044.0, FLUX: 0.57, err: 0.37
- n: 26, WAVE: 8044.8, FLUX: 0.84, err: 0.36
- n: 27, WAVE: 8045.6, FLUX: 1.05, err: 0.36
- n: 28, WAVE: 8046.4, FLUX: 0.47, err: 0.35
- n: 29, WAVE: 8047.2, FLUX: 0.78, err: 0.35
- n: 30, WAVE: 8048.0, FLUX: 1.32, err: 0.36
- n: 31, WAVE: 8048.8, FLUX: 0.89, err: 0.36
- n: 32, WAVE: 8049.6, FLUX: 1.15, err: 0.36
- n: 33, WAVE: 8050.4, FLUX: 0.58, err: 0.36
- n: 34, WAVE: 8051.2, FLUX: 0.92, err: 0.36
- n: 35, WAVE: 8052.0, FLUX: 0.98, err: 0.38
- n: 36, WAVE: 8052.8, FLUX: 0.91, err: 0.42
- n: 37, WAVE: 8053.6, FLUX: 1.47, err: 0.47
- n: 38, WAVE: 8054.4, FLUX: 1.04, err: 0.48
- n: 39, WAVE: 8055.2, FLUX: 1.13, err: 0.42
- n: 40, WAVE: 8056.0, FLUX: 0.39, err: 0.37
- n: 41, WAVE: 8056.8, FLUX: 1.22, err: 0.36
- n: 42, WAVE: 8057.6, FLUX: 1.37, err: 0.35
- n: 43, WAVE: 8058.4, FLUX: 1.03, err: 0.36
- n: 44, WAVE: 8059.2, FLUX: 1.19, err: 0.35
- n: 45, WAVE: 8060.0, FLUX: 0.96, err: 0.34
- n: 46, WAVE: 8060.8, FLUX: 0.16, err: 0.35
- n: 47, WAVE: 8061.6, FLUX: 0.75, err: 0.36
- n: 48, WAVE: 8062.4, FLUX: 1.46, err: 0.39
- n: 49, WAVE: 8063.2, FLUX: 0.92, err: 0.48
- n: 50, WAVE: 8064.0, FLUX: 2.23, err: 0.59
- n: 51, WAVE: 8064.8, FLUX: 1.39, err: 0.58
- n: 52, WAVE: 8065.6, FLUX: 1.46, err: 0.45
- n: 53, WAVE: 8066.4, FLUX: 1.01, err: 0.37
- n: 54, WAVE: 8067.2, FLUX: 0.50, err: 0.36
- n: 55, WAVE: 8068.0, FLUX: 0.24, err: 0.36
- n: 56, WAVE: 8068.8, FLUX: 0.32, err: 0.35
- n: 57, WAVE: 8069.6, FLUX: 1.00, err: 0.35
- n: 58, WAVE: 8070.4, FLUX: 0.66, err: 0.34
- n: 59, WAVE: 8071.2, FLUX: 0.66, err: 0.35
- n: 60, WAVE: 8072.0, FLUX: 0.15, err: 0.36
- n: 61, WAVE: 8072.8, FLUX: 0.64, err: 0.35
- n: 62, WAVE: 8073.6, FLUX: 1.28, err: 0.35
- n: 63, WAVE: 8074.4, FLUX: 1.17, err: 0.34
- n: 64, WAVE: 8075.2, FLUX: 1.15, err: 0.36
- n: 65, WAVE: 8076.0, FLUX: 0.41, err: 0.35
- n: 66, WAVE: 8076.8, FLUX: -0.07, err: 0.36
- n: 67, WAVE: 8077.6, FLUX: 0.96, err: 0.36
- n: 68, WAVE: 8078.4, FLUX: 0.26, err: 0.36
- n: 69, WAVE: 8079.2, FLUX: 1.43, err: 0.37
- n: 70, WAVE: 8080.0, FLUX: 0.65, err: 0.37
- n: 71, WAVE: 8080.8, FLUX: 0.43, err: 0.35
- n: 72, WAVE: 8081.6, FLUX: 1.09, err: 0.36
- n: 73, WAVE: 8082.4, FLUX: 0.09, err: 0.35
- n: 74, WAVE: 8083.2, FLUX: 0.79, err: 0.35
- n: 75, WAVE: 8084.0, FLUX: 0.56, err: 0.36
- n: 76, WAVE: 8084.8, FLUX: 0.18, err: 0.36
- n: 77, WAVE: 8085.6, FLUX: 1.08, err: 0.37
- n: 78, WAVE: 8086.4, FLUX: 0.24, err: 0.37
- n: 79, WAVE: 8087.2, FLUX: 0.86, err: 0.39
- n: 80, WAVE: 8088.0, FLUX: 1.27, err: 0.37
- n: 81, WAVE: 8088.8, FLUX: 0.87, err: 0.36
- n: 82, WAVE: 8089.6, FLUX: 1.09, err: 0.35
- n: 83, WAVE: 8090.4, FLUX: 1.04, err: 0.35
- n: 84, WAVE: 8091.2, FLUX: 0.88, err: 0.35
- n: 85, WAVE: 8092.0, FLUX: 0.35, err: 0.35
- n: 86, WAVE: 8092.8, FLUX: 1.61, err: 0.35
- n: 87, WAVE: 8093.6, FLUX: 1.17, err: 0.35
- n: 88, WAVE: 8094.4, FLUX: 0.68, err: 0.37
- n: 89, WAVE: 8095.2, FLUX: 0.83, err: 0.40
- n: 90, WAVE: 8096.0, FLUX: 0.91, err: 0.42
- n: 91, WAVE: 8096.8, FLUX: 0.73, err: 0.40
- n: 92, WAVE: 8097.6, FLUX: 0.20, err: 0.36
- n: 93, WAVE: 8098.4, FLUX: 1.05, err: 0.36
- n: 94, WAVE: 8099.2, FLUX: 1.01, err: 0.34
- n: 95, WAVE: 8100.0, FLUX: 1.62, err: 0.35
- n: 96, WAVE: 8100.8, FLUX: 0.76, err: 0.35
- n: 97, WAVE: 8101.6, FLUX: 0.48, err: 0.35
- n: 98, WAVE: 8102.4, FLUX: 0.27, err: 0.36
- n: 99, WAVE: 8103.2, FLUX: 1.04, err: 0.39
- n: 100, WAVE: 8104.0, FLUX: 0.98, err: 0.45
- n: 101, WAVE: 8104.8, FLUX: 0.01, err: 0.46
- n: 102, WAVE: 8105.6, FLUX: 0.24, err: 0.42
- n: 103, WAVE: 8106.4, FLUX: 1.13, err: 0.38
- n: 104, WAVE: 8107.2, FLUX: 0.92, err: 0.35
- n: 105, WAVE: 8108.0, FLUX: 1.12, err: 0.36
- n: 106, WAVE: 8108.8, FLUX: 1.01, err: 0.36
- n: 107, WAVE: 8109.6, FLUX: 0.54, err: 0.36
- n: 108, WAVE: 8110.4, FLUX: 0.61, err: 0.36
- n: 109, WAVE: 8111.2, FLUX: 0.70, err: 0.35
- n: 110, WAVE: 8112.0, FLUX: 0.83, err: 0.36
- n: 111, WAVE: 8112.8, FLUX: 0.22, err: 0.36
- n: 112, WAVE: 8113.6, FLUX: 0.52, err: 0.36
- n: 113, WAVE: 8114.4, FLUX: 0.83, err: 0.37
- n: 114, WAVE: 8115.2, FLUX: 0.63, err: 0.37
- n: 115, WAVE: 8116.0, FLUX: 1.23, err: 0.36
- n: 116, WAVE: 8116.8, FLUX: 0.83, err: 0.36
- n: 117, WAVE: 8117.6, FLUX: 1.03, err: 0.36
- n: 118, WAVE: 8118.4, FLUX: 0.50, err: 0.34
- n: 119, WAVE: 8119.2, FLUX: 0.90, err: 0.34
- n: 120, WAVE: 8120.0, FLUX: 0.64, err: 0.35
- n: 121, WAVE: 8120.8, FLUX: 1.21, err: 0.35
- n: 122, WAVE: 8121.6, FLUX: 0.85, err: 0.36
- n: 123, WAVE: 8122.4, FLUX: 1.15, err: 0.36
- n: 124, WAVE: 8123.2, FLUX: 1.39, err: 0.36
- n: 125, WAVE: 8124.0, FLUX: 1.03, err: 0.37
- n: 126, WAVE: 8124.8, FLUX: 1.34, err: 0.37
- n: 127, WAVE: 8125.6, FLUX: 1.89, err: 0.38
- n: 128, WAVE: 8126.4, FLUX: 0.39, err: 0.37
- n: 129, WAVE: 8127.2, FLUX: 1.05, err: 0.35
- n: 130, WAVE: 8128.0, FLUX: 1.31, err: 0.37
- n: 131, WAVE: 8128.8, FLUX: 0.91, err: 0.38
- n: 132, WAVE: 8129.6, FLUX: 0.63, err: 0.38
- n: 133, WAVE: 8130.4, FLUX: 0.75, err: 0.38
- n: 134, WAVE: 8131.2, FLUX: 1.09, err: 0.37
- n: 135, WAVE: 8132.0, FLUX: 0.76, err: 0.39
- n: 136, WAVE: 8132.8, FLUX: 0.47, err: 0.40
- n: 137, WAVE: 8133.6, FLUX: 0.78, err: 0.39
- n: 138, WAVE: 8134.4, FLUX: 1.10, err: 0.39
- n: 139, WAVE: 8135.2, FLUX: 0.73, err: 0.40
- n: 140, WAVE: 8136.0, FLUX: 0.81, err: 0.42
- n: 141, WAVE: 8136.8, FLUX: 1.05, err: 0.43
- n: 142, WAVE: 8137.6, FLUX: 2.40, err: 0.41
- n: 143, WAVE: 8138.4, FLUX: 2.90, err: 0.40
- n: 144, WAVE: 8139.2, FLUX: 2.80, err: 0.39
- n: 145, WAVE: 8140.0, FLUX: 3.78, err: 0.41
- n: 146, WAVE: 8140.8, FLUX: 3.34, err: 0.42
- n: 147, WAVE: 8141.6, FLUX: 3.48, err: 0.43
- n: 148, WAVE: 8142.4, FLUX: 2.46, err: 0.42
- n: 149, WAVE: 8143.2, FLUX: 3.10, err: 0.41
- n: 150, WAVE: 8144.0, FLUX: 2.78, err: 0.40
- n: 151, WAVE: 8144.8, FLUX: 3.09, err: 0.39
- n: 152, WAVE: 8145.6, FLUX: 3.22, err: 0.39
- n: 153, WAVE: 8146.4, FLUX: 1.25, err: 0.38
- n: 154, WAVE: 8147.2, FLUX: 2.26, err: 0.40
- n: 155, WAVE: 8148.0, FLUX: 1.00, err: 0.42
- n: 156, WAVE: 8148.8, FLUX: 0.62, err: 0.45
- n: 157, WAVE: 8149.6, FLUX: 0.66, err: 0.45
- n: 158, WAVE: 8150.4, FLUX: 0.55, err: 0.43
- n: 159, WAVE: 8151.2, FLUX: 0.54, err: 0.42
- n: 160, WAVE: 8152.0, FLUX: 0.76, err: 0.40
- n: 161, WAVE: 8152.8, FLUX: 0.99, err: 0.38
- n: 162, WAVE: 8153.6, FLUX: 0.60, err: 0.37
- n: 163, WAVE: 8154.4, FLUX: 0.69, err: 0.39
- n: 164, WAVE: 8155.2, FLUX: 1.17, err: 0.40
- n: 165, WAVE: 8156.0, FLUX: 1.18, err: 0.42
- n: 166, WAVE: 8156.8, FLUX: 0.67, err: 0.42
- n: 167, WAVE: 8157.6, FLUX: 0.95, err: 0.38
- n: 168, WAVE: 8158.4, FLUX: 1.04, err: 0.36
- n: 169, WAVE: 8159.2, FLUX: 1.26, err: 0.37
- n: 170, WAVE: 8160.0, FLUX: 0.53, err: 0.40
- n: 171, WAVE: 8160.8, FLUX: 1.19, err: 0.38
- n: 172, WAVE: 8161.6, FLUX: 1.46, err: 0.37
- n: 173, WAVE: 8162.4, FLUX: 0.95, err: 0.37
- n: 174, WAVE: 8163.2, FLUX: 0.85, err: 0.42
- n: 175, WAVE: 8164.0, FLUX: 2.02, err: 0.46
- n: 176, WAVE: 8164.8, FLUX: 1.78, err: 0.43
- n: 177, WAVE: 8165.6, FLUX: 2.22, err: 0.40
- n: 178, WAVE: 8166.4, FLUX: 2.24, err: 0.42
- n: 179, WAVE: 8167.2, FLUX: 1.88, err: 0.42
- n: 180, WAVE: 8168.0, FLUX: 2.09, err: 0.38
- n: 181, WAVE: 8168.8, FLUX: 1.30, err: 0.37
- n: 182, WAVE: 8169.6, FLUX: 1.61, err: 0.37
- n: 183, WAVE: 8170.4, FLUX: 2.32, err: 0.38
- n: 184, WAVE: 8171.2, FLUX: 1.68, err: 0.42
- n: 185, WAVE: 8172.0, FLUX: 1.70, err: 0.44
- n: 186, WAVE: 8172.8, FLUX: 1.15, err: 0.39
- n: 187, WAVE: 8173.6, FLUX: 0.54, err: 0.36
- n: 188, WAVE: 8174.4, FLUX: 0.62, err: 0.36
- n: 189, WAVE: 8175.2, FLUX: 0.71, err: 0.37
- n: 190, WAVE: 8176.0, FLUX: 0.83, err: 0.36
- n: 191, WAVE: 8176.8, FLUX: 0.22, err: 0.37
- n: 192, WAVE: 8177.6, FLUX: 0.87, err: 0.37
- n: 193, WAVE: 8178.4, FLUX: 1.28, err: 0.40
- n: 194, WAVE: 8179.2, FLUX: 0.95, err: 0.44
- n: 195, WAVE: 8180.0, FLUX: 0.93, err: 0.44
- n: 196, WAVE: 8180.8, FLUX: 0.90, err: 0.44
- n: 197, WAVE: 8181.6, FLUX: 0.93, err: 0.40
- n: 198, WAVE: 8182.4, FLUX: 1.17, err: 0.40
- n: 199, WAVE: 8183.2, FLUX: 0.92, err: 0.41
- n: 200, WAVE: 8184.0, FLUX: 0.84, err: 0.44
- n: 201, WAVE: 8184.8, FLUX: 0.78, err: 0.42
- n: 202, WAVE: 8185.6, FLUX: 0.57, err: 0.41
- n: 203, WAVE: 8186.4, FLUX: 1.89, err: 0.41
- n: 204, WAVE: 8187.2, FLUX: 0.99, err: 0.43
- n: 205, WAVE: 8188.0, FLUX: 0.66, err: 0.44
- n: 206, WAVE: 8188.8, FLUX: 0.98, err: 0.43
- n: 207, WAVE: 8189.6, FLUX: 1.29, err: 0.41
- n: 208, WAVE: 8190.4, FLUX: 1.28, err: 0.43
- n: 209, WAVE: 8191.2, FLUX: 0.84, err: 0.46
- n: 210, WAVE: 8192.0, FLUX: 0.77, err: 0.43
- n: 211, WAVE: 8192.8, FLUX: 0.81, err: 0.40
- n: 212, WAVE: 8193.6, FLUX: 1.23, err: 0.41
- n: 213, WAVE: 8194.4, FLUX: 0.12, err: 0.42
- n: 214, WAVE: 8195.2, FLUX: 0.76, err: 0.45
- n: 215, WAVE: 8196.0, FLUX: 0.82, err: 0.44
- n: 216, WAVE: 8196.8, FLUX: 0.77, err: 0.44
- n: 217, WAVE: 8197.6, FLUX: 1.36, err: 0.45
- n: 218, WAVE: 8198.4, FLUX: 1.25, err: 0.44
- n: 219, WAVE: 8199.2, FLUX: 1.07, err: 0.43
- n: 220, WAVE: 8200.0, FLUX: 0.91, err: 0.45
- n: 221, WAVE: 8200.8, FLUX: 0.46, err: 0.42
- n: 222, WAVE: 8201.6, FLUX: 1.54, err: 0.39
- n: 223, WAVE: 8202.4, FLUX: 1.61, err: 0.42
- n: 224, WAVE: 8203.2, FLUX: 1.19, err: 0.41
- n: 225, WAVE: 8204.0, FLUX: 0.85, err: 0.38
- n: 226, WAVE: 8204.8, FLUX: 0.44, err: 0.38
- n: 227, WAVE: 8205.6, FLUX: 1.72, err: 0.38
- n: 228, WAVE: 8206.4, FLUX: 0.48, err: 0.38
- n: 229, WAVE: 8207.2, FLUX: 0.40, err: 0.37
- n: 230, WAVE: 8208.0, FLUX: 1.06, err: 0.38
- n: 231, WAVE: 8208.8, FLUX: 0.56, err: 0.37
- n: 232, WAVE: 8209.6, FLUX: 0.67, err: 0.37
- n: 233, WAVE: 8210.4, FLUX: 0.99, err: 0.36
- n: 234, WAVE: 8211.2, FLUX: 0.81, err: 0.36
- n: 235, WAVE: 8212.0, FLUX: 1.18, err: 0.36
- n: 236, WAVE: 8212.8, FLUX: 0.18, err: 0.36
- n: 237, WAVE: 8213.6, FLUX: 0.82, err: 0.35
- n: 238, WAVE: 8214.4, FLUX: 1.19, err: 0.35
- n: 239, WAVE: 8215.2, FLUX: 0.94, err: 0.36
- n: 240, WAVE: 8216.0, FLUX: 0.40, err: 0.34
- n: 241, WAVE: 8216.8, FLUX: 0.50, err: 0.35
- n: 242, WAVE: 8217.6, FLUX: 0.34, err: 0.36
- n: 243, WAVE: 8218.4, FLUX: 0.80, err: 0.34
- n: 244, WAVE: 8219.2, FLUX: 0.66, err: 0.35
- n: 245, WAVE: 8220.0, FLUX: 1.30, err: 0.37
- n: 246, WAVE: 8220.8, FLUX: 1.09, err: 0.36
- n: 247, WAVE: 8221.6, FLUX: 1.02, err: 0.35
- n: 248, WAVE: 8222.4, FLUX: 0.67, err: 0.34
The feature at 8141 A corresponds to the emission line H-alpha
